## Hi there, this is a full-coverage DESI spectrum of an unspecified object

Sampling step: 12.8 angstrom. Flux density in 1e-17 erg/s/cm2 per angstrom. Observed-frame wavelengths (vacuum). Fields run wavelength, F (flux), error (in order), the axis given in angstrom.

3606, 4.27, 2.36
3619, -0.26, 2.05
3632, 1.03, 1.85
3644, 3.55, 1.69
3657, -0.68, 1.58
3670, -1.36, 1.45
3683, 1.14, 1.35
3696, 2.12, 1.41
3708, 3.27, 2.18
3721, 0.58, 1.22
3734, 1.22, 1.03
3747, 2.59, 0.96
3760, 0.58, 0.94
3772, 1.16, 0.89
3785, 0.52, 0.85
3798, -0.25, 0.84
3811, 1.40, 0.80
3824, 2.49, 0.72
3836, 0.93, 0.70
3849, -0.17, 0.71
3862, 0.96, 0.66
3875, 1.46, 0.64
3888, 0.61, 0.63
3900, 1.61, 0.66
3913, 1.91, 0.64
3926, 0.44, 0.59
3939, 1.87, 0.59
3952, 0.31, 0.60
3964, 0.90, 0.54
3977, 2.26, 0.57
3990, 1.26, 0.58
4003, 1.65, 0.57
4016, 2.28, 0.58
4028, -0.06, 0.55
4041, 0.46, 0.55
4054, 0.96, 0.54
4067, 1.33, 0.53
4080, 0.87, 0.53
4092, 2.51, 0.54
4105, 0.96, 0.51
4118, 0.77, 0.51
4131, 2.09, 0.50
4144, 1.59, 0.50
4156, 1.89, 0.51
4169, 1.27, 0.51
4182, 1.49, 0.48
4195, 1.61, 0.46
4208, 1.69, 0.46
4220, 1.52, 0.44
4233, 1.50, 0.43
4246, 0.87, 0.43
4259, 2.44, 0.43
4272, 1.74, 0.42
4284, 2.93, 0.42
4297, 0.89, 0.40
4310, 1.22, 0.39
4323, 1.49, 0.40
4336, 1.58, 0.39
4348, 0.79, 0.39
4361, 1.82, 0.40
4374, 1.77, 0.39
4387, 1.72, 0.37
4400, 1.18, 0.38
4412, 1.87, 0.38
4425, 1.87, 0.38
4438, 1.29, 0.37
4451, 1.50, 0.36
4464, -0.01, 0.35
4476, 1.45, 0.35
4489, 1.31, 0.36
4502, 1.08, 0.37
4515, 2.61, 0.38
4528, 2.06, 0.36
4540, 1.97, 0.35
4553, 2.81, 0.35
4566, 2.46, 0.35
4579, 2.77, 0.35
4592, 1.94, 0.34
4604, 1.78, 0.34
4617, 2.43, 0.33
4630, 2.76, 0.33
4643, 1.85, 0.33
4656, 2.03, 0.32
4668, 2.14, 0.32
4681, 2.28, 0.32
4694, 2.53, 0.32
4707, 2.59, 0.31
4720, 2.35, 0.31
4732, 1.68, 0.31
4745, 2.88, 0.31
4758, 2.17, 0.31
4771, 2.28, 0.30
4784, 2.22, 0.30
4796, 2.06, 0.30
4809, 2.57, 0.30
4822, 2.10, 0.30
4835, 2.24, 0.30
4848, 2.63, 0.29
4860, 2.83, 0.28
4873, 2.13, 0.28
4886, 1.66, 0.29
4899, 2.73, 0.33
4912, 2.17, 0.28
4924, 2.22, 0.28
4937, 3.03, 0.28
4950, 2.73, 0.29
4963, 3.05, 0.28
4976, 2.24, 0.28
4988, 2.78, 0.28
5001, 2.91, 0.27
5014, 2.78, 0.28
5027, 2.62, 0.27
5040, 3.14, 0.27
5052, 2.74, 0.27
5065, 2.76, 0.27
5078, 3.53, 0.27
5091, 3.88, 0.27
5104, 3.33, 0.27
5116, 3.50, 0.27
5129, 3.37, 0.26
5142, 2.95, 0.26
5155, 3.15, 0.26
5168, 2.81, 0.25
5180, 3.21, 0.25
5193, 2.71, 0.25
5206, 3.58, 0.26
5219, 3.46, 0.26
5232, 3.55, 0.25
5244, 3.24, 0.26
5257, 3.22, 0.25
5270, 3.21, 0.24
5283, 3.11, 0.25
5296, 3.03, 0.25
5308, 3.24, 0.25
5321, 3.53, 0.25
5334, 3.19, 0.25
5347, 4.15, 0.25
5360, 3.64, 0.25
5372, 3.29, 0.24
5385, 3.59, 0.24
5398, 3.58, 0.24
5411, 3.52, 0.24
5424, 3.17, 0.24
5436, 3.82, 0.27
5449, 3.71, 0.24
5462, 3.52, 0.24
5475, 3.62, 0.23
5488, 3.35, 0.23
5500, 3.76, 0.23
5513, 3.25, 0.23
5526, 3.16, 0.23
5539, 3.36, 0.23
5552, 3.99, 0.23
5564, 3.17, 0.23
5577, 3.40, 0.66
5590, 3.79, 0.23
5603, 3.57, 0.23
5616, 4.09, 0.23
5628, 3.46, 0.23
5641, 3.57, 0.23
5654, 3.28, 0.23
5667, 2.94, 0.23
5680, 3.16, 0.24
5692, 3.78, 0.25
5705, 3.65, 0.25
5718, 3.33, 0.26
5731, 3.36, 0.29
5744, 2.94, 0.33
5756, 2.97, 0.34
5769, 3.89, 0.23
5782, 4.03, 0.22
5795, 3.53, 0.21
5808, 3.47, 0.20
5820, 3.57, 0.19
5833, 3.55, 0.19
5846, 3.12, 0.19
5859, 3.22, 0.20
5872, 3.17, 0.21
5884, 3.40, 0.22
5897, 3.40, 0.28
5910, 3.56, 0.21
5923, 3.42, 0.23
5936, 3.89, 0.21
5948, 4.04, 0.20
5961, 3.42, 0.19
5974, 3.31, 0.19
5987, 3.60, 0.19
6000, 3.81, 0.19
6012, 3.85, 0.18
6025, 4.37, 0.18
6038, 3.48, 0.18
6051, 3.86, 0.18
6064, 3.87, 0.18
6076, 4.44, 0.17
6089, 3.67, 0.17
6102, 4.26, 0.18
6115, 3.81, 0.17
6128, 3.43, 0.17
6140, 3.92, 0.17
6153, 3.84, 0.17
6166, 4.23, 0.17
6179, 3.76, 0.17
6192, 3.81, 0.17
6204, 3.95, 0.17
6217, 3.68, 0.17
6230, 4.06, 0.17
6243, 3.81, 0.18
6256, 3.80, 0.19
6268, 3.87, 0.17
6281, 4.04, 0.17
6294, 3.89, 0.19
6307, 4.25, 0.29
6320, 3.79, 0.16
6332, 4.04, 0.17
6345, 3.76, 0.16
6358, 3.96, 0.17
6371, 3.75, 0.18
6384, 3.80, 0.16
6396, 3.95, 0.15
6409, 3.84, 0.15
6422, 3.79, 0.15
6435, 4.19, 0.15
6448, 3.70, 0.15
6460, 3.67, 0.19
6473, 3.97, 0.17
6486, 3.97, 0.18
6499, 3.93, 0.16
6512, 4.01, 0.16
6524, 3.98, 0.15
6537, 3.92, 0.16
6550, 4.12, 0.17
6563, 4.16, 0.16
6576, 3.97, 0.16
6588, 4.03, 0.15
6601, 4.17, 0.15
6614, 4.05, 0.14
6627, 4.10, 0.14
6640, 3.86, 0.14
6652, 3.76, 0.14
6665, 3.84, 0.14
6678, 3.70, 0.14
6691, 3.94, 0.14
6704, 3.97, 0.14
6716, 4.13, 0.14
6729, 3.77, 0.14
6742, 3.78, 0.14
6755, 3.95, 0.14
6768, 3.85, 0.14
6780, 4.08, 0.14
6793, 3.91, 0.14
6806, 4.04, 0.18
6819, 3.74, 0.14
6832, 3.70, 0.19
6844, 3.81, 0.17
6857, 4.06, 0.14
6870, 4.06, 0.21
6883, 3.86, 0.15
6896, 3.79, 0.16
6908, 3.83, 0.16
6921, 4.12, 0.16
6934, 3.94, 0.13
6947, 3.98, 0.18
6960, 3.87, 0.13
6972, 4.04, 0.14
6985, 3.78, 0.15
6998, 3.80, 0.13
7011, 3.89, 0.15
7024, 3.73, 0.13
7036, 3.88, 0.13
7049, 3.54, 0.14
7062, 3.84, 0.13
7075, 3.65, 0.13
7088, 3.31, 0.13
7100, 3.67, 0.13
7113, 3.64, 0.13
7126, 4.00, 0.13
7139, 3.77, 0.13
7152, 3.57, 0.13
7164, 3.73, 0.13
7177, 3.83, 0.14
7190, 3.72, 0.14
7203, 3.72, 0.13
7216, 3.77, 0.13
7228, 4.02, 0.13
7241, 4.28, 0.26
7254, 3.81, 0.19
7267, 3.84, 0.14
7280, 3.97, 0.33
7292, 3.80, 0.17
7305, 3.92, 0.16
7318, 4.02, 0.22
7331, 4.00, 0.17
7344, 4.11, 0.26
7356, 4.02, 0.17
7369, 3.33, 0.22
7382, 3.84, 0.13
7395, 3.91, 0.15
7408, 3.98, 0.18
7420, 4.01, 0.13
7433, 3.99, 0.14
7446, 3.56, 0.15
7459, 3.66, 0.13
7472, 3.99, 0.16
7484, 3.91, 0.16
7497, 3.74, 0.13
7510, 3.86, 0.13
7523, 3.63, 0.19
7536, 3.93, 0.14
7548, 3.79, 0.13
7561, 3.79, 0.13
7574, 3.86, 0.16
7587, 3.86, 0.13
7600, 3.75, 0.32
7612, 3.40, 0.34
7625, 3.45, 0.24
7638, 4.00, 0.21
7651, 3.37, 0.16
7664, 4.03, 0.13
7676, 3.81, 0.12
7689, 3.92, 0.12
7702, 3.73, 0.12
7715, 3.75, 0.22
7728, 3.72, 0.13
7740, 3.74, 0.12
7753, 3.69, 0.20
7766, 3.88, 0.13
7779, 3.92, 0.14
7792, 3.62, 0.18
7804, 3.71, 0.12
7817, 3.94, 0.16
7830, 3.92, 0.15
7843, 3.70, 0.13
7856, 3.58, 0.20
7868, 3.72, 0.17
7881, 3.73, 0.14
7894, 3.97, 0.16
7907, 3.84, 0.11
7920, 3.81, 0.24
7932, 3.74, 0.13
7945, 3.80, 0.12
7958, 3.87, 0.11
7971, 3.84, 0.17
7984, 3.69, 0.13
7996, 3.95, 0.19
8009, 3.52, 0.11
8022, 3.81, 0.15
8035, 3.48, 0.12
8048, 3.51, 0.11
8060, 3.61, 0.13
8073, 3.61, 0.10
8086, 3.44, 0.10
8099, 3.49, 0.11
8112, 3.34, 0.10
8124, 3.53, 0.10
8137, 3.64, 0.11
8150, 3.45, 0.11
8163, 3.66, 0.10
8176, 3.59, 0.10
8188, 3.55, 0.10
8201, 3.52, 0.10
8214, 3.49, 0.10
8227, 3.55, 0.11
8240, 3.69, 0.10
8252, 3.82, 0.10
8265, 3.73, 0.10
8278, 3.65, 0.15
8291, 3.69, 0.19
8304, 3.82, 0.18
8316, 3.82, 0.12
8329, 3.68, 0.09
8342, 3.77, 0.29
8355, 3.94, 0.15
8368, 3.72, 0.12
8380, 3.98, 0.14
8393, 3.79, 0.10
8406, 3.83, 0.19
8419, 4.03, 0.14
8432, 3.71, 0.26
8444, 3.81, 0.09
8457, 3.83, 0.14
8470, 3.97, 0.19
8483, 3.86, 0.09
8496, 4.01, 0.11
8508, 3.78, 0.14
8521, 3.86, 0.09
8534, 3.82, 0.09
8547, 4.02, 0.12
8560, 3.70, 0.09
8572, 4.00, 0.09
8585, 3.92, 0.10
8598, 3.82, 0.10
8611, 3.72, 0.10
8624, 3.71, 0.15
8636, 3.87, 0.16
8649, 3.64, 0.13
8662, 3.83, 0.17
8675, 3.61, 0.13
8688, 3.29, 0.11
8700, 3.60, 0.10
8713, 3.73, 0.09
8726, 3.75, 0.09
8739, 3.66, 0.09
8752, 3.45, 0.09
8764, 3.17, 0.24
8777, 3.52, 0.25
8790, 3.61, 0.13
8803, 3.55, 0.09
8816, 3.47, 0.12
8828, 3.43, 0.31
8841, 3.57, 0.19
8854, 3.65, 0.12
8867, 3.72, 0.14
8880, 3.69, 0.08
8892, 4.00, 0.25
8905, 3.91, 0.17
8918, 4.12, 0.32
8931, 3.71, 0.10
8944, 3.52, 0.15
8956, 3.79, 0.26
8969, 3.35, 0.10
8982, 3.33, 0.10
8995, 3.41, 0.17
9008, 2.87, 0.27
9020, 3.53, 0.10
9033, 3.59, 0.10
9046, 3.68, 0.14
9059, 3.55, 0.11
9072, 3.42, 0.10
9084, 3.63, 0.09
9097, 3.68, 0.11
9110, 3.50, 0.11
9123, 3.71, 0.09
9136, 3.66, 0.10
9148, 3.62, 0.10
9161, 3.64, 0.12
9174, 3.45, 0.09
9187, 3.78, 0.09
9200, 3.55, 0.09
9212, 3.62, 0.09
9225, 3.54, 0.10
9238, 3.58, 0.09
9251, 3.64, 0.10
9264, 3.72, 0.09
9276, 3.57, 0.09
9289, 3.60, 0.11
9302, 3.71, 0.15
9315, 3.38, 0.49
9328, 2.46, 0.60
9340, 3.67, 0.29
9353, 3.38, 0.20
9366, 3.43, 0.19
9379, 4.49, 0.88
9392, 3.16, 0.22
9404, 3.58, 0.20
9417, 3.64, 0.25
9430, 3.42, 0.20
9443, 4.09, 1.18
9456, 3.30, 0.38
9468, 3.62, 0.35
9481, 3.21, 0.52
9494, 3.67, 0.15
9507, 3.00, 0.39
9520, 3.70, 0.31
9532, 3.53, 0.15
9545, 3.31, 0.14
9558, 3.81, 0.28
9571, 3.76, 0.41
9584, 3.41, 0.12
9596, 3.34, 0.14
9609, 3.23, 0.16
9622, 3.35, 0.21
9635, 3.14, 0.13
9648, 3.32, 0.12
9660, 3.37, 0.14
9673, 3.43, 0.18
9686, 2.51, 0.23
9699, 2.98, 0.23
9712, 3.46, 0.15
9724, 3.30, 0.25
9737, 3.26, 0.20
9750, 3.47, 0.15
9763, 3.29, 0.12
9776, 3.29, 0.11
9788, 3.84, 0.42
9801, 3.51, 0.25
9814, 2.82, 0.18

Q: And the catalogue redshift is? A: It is 0.134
